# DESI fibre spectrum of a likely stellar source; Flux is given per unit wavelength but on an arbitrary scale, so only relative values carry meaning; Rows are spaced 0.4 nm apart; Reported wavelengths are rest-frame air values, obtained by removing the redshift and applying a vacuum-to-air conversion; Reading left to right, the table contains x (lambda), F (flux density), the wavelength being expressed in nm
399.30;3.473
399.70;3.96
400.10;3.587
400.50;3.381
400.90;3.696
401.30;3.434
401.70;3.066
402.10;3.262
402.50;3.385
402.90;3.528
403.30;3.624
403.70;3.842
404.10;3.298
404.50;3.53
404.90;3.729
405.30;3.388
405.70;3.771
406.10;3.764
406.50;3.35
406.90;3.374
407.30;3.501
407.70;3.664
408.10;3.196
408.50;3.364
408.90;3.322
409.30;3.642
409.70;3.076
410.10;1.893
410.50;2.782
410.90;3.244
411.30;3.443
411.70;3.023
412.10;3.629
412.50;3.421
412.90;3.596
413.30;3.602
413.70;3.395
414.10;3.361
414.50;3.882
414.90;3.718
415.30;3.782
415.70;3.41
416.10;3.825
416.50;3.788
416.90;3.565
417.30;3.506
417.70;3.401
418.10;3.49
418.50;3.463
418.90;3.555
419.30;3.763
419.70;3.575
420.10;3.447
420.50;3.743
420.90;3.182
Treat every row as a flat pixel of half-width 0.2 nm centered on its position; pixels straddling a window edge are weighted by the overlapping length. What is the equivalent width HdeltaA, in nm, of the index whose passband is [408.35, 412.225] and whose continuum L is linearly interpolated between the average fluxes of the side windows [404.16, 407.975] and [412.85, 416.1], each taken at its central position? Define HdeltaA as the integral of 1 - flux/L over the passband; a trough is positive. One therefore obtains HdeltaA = 0.48 nm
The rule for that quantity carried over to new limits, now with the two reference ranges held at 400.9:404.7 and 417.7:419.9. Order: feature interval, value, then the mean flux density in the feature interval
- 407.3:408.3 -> 0.01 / 3.44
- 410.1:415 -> 0.22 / 3.36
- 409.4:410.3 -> 0.23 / 2.61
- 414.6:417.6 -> -0.10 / 3.66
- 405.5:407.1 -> -0.04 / 3.56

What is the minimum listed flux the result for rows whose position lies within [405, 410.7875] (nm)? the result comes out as 1.893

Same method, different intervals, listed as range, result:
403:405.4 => 3.298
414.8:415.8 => 3.41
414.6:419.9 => 3.401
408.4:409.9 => 3.076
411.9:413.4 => 3.421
